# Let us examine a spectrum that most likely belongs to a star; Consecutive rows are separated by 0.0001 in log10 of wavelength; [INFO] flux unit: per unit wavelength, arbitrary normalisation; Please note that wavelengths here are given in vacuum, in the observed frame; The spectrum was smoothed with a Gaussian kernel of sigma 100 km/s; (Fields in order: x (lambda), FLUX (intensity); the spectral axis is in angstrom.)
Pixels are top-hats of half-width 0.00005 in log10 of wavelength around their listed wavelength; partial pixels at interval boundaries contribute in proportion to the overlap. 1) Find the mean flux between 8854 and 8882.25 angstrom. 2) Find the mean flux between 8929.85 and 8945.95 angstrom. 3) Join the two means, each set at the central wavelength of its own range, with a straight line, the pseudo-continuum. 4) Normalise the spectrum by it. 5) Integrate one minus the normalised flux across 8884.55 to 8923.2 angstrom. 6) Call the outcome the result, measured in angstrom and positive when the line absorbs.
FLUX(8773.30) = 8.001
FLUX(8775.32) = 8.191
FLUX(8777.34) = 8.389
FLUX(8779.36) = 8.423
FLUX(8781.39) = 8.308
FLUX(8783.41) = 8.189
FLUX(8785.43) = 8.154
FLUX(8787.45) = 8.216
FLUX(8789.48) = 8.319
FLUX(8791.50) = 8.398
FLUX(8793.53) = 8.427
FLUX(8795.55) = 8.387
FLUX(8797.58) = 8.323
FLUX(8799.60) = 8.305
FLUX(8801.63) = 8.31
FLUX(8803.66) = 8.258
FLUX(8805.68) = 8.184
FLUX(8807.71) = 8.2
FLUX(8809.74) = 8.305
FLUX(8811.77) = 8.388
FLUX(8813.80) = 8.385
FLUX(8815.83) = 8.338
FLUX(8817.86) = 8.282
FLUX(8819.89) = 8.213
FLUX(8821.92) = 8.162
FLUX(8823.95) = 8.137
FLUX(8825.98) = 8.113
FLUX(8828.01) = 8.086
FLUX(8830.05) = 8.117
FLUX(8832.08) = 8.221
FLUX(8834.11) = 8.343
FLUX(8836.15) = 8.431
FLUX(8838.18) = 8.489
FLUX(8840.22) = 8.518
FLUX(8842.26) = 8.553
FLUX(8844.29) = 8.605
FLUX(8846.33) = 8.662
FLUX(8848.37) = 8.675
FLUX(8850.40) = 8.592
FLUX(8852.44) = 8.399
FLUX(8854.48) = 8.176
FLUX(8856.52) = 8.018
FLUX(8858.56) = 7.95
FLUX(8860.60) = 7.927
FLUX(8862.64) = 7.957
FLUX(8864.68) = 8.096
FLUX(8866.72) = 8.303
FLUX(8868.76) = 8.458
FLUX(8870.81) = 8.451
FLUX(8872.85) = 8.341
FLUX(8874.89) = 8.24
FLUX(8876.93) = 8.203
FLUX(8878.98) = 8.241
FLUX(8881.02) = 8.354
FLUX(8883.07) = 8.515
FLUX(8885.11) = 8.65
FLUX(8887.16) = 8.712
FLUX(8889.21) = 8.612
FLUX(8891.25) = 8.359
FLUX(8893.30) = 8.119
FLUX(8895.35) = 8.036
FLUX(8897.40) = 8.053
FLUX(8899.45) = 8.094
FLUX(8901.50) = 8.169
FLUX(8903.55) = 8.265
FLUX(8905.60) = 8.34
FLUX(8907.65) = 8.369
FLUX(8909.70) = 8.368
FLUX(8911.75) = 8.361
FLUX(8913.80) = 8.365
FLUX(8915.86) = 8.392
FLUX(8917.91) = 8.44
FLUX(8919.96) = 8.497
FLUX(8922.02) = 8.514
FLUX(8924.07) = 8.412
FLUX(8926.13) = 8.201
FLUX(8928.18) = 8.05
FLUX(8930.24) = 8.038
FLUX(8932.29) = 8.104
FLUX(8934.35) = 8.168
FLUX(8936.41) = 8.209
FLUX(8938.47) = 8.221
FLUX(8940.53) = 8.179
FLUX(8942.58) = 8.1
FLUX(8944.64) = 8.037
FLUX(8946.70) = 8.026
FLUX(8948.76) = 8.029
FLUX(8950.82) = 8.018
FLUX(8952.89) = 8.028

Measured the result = -0.87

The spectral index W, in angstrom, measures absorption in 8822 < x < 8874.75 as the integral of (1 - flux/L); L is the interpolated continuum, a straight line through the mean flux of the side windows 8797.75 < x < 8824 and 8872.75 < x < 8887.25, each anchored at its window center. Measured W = 0.2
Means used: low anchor 8.27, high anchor 8.39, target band 8.3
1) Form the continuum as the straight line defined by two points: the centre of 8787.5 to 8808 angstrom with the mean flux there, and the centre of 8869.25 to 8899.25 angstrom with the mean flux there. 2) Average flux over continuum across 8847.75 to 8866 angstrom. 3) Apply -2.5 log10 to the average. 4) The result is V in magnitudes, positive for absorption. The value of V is 0.02 mag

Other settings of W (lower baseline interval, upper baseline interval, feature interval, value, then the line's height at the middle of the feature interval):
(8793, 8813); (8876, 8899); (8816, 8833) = 0.3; 8.32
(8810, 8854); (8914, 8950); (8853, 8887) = 0.2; 8.31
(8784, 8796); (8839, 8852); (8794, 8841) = 0.9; 8.45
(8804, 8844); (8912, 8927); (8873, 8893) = -0.1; 8.36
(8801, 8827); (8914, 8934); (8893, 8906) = 0.2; 8.28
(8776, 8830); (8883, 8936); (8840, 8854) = -0.5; 8.29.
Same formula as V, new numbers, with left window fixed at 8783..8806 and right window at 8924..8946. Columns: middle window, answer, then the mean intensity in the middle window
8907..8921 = -0.03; 8.4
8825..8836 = 0.01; 8.19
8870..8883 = -0.01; 8.32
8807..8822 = 0.00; 8.29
